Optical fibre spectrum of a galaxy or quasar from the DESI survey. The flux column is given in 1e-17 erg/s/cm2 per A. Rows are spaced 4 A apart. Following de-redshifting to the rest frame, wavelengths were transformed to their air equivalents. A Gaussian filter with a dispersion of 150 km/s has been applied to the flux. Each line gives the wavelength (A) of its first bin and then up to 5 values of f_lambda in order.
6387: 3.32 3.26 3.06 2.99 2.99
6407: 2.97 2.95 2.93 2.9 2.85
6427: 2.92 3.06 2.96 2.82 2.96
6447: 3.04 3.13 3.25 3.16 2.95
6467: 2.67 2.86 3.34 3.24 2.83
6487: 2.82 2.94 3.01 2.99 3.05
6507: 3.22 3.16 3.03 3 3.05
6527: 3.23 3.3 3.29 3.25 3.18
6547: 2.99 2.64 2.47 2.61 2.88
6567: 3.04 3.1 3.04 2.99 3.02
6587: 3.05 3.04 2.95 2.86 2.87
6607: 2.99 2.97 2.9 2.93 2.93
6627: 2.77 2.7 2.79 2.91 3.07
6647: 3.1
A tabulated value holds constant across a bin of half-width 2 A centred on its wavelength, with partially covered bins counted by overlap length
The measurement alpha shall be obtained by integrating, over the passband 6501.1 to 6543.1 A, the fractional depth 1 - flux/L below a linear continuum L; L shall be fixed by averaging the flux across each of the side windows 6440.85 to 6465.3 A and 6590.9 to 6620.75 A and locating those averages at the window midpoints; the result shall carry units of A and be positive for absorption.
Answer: -2.1 A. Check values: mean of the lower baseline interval 3.08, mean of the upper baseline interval 2.93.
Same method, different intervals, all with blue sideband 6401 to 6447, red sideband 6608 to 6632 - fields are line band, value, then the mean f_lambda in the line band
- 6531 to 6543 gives -1.5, 3.26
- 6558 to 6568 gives 0.2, 2.85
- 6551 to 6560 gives 1.1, 2.55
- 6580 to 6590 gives -0.5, 3.03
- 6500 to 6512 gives -0.9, 3.13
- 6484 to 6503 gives -0.2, 2.95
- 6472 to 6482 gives -0.9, 3.2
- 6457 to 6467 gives -0.2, 2.98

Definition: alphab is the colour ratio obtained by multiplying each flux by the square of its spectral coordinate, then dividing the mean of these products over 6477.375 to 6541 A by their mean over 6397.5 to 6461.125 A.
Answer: 1.1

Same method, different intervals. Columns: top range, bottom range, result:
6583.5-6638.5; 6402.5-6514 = 1.02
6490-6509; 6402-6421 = 1.06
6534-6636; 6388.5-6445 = 1.04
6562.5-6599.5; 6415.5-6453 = 1.06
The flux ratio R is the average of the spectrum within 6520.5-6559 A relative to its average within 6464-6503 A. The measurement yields 1.02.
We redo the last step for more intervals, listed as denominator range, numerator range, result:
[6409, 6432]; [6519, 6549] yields 1.08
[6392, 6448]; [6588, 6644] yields 0.98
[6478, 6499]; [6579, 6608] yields 1.00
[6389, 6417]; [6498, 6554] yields 1.02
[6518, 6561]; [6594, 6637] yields 0.96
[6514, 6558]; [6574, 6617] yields 0.98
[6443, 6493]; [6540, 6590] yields 0.97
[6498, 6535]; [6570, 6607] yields 0.96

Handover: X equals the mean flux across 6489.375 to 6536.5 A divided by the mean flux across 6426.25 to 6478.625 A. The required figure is 1.0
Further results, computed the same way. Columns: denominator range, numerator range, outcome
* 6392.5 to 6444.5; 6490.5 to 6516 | 1.04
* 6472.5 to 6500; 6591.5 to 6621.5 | 0.97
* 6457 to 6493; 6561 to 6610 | 1.00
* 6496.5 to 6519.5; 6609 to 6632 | 0.93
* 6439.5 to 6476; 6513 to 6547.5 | 1.04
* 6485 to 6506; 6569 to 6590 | 1.02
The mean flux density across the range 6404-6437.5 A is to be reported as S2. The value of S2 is 2.94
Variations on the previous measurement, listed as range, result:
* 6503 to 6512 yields 3.16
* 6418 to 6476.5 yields 2.99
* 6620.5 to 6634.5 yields 2.8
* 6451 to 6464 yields 3.13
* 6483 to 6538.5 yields 3.08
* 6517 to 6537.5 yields 3.18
